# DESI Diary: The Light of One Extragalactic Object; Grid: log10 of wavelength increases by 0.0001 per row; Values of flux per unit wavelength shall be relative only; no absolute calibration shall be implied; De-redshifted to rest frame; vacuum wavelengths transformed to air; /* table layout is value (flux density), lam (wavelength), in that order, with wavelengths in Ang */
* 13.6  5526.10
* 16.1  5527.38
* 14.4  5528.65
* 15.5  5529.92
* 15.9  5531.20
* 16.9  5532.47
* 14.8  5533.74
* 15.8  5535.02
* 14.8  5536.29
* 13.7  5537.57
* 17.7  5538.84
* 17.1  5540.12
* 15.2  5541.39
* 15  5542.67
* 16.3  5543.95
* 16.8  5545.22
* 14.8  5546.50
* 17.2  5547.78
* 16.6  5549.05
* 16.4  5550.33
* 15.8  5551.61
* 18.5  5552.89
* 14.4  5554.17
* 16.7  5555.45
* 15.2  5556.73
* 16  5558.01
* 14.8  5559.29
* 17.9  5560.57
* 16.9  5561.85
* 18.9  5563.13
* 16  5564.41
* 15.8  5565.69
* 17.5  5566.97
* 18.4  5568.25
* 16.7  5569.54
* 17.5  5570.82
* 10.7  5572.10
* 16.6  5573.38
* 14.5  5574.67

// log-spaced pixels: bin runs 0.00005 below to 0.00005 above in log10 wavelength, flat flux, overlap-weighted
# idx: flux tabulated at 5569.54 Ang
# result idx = 16.7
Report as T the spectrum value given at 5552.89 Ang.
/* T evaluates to 18.5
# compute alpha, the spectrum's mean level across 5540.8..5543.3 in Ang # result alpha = 15.1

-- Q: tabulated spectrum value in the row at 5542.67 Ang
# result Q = 15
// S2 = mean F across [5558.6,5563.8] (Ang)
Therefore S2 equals 17.1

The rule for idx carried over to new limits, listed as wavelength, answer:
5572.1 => 10.7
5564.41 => 16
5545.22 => 16.8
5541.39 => 15.2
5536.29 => 14.8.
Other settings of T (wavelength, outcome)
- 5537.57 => 13.7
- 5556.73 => 15.2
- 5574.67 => 14.5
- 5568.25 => 18.4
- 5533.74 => 14.8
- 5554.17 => 14.4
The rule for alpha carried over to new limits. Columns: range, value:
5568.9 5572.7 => 15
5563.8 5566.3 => 15.9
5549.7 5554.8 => 16.3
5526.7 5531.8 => 15.4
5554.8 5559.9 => 15.7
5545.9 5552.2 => 16.2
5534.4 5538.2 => 14.8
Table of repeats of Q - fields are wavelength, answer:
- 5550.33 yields 16.4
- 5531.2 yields 15.9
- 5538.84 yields 17.7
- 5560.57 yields 17.9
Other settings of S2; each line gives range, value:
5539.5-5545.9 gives 16.1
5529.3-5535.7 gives 15.8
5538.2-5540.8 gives 17.4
